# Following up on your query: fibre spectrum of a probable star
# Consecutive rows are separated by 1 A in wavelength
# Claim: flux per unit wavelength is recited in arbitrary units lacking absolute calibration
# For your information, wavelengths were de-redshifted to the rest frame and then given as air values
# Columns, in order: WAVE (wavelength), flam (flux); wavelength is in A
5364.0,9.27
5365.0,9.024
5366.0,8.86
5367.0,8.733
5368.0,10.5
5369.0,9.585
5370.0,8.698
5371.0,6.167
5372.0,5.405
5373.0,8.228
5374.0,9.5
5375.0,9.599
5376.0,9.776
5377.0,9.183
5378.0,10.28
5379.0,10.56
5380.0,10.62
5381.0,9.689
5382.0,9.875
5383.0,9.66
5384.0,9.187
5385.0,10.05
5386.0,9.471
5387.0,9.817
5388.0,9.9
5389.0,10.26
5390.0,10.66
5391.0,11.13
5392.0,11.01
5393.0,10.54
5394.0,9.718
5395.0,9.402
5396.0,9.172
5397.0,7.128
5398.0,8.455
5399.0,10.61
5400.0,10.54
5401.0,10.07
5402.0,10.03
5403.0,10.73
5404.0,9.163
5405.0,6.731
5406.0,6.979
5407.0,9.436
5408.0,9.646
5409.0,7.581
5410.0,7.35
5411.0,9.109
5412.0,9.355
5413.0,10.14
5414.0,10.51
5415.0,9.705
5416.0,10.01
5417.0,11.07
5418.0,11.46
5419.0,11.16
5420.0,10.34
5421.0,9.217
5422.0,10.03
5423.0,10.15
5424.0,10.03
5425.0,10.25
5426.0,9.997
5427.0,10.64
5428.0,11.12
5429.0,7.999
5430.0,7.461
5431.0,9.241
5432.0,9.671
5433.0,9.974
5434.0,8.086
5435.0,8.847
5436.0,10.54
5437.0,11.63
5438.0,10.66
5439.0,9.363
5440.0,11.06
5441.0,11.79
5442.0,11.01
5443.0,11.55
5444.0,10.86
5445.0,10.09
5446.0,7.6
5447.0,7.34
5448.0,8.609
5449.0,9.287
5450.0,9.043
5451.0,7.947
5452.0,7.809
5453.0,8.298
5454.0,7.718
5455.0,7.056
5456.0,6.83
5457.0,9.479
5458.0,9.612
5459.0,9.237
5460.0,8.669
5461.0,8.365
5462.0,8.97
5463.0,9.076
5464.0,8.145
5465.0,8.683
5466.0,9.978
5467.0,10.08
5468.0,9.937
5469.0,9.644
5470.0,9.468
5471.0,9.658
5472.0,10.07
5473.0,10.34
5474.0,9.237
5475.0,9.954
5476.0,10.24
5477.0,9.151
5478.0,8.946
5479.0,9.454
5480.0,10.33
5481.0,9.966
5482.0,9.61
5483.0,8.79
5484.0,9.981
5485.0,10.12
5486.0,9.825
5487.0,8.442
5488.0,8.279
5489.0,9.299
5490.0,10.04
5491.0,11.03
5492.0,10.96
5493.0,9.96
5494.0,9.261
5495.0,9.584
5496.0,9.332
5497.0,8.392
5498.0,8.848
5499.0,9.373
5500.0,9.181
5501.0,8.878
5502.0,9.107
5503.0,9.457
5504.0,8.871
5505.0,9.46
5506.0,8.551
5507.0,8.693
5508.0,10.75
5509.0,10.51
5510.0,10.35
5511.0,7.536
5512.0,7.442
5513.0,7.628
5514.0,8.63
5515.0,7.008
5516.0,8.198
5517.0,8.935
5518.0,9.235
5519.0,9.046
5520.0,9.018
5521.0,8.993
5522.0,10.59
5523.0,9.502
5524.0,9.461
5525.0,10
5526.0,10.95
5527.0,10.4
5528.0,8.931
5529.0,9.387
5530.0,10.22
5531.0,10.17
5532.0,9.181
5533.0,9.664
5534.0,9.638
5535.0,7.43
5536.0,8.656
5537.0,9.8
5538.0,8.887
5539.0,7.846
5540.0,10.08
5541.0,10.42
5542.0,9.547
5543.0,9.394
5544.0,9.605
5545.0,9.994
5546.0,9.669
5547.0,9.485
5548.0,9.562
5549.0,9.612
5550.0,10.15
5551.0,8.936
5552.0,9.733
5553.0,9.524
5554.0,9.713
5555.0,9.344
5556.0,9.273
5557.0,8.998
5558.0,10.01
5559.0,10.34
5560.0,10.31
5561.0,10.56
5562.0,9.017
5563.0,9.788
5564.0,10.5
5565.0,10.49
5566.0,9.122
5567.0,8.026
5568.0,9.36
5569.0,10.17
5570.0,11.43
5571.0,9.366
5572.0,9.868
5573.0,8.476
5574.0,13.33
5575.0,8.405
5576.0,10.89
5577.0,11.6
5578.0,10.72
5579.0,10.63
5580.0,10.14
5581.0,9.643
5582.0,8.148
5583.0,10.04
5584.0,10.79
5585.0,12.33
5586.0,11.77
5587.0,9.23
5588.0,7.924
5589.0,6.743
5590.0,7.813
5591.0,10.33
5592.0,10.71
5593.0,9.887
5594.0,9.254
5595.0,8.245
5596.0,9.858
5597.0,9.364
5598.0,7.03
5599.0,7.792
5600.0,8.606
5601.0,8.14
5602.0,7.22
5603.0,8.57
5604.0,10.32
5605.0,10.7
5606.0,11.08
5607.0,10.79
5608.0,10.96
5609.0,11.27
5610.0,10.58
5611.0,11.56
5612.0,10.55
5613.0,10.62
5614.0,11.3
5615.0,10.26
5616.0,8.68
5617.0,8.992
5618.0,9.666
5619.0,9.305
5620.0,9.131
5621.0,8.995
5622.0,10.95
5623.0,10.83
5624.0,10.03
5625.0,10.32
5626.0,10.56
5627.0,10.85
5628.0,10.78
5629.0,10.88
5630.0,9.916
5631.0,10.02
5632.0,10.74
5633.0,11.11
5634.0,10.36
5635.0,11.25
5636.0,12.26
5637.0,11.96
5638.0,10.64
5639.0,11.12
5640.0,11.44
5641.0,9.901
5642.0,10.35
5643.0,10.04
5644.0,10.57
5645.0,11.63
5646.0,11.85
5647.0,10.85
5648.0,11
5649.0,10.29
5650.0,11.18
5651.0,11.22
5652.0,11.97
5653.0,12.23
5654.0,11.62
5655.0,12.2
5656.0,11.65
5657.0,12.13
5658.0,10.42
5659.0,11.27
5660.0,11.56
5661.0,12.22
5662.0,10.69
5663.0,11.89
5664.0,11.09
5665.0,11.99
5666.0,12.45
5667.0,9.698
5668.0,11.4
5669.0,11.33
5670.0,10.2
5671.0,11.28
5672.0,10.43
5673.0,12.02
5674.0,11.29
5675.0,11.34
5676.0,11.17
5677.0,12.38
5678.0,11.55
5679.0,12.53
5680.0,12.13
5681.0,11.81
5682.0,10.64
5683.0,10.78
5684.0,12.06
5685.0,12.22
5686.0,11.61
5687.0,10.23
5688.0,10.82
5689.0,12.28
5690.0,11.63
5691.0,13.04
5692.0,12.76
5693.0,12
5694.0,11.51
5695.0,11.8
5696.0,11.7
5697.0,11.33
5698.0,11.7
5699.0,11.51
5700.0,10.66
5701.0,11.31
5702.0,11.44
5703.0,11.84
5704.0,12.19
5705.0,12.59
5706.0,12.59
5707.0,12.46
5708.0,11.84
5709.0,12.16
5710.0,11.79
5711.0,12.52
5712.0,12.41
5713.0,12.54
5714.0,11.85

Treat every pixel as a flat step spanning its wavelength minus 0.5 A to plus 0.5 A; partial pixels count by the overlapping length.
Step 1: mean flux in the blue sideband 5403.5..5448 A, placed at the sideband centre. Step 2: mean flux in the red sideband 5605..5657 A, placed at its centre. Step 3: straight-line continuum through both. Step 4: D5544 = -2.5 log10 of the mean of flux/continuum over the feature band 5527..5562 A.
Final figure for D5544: 0.08 mag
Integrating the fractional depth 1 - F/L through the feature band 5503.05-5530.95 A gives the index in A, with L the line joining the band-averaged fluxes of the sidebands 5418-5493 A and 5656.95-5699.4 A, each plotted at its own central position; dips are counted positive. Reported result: 2.4 A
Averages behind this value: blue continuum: 9.52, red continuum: 11.5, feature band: 9.22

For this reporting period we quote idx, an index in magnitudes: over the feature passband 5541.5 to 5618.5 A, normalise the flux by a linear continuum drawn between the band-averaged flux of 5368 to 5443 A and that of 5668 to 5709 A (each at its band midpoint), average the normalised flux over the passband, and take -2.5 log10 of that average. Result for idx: 0.12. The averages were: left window 9.66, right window 11.7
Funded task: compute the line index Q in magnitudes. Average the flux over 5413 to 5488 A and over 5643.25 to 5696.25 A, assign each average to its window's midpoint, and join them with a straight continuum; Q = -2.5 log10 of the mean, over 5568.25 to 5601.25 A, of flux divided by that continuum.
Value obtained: 0.11 mag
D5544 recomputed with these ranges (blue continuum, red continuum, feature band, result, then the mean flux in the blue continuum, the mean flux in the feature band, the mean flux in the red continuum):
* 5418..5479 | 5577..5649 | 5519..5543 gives 0.033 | 9.47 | 9.5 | 10.1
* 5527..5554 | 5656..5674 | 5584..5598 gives 0.083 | 9.47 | 9.45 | 11.3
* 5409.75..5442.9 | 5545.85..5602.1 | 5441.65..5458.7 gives 0.131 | 10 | 8.82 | 9.62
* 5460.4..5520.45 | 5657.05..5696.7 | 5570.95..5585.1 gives 0.008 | 9.29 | 10.3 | 11.5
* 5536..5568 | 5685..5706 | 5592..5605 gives 0.163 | 9.59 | 8.85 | 11.7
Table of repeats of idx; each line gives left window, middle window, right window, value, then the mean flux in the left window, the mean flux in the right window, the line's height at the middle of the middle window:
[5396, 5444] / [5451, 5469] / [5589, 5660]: 0.135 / 9.74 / 10.4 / 9.86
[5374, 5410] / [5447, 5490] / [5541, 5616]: 0.063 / 9.59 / 9.79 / 9.67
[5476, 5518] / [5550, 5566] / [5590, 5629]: -0.023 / 9.24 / 9.83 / 9.56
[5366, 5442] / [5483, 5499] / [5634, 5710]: 0.077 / 9.62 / 11.5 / 10.2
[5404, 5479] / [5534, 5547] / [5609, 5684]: 0.097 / 9.41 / 11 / 10.2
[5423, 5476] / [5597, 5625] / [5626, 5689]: 0.111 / 9.4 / 11.2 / 10.8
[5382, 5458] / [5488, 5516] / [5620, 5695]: 0.109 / 9.54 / 11.2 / 10.1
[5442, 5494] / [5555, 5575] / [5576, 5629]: -0.018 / 9.29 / 9.86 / 9.7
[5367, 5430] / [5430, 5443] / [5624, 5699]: -0.031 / 9.56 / 11.3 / 9.81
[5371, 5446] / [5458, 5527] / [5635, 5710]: 0.103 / 9.71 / 11.5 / 10.3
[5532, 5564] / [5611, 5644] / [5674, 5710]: 0.031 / 9.53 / 11.8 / 10.8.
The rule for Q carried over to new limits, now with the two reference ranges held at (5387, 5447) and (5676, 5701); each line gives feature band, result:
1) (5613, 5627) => 0.12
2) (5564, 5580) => 0.07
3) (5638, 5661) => 0.02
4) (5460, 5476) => 0.08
